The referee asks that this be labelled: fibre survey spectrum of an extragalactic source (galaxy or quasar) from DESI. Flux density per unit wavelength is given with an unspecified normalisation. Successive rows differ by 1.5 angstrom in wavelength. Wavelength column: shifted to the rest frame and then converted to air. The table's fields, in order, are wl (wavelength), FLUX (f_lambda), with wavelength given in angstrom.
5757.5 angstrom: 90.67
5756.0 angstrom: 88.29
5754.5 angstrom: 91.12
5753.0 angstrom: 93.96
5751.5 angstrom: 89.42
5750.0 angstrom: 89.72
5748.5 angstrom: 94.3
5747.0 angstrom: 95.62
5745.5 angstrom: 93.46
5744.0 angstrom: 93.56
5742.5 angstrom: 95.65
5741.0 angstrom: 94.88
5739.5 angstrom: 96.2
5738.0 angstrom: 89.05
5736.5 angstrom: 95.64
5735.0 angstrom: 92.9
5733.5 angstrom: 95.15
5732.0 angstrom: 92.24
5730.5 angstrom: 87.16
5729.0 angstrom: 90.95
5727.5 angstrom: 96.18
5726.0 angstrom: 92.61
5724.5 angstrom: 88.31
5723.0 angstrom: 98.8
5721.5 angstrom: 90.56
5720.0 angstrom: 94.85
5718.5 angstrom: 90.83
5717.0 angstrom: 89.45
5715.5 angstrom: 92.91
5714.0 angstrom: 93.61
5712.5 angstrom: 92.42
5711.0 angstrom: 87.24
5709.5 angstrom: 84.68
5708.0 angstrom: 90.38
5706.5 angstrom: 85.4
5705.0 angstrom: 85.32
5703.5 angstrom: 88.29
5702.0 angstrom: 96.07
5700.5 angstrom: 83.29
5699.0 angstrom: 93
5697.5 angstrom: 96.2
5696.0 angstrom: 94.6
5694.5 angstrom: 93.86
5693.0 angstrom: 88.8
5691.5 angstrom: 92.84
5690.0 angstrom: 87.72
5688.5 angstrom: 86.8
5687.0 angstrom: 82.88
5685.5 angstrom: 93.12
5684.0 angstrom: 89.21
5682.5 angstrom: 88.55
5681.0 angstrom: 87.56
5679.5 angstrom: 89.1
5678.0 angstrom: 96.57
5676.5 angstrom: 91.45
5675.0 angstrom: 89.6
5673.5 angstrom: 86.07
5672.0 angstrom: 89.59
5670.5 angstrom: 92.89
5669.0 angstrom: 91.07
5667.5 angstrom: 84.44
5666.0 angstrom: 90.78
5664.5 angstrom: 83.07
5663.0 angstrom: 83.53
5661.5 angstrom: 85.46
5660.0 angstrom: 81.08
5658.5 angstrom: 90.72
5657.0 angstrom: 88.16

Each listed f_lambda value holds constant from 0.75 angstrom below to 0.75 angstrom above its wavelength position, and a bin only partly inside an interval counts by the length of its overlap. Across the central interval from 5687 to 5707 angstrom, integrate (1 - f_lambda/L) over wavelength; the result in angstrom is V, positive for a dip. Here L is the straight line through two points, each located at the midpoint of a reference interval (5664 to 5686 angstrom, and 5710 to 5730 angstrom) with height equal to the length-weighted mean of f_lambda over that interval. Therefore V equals 0.2 angstrom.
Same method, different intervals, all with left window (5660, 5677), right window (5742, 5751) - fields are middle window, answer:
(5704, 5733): 0.2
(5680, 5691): 0.1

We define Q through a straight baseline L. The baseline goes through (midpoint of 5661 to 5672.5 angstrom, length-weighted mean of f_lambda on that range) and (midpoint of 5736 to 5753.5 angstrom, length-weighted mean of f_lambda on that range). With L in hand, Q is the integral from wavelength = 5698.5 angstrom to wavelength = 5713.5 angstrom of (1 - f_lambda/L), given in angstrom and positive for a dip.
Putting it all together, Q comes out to 0.3 angstrom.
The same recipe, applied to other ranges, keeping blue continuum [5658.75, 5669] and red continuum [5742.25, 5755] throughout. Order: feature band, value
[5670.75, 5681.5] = -0.5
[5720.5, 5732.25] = -0.2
